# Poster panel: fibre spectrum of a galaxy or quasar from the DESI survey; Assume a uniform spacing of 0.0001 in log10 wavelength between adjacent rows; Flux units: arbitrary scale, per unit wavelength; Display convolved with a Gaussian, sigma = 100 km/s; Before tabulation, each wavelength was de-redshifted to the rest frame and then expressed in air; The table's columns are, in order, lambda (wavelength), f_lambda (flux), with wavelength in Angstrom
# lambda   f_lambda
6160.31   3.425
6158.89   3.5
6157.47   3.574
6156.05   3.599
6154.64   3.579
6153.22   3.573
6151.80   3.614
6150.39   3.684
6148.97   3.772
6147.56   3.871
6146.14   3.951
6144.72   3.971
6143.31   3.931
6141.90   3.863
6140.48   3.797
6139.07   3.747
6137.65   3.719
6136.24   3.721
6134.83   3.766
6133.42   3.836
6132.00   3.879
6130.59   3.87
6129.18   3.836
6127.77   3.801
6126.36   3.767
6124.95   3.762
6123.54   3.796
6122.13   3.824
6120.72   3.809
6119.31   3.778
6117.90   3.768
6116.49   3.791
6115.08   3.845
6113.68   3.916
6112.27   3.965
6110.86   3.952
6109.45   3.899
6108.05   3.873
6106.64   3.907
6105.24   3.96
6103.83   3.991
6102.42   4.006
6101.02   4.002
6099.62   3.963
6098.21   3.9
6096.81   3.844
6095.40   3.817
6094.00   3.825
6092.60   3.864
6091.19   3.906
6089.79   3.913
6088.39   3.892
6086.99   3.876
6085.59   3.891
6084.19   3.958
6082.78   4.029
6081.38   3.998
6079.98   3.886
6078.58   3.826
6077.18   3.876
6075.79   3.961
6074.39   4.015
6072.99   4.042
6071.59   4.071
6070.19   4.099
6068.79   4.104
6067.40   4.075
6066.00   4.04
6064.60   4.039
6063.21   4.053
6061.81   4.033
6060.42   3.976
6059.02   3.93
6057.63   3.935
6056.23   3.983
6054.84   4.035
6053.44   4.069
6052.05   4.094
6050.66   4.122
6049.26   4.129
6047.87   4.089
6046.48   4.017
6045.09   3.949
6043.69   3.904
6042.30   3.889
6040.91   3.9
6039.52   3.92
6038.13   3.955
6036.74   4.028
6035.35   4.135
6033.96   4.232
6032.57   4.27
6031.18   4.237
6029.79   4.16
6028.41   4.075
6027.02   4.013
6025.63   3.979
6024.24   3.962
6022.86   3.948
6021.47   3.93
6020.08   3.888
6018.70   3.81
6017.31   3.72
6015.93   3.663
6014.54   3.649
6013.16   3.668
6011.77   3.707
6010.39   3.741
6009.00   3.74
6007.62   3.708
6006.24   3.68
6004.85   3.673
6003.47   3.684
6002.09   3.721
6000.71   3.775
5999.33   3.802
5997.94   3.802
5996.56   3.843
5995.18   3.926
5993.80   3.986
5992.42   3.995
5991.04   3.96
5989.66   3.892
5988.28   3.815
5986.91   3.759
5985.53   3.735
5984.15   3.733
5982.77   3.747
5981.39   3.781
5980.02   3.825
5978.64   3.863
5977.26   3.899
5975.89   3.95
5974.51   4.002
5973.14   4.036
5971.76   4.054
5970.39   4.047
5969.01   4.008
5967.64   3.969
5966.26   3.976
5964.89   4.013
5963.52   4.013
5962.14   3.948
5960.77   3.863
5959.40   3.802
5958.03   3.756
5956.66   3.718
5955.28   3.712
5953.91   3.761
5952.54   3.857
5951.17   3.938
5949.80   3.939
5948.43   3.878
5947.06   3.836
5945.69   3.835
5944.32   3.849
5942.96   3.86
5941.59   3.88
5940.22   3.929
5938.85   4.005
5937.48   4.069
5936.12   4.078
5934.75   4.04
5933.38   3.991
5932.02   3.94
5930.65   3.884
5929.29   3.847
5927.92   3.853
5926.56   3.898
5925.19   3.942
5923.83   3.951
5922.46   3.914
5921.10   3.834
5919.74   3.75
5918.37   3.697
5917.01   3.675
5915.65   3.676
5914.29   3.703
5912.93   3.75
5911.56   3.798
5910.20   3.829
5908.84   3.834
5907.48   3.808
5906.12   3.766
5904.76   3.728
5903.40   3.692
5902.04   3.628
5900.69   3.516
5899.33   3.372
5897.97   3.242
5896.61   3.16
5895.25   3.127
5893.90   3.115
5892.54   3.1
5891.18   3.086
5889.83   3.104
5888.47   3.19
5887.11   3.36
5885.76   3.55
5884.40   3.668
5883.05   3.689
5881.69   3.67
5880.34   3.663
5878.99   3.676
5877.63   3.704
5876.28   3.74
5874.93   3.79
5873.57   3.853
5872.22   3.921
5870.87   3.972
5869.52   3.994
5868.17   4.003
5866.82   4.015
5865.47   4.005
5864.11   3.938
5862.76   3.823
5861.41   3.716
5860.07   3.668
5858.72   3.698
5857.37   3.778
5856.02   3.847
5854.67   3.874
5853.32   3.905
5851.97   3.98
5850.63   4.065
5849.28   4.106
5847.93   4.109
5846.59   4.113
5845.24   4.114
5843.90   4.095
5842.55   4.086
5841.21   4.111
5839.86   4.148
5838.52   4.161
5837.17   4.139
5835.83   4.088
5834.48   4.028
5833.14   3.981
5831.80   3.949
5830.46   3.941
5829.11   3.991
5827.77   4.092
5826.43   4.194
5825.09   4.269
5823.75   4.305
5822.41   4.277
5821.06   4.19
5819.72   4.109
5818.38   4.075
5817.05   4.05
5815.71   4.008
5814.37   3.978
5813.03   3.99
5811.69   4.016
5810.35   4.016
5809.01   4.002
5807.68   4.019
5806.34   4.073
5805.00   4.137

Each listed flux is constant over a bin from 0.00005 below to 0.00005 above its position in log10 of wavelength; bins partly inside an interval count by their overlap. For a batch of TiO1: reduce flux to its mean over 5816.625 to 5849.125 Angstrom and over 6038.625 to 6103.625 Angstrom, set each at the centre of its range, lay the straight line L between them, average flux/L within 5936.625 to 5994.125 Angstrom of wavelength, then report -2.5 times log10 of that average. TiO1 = 0.04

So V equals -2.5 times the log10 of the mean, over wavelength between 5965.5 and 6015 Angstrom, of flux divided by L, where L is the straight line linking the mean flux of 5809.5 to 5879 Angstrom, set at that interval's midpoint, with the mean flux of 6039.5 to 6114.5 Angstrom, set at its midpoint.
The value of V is 0.04 mag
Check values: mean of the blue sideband 4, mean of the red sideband 3.97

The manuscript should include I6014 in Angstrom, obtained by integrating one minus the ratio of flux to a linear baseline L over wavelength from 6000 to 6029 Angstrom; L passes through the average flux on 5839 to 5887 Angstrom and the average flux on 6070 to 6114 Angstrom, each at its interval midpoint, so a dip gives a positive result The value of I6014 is 0.9 Angstrom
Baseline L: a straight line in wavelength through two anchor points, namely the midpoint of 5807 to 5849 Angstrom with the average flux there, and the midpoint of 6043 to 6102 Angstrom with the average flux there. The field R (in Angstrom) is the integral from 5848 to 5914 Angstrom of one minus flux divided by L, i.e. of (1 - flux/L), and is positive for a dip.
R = 6.2 Angstrom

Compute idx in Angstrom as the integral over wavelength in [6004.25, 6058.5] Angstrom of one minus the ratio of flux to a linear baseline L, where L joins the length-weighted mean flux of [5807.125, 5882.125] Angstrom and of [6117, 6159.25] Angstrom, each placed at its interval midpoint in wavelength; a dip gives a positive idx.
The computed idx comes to -1.3 Angstrom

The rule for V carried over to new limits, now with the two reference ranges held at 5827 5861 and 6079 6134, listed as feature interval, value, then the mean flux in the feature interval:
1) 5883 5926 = 0.116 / 3.57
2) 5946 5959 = 0.037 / 3.82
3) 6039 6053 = -0.026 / 4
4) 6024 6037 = -0.054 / 4.12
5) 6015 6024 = 0.026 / 3.83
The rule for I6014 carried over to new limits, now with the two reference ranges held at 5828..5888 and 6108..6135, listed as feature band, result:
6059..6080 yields -0.9 Angstrom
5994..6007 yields 0.3 Angstrom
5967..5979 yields -0.3 Angstrom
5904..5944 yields 0.3 Angstrom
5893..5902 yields 1.4 Angstrom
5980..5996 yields 0.1 Angstrom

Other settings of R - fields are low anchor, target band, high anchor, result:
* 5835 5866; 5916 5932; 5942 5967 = 0.2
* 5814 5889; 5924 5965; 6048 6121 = 0.5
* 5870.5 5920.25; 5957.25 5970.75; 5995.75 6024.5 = -0.9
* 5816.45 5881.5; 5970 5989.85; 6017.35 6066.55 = 0.7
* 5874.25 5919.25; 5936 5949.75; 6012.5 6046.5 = -0.8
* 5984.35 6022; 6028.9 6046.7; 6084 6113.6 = -1.0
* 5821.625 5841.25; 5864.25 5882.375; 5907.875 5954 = 0.7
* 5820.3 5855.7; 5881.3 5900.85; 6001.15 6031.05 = 3.4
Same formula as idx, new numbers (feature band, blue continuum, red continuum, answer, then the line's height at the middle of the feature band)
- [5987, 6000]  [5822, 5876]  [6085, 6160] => 0.1 Angstrom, 3.91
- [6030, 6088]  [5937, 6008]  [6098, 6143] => -2.4 Angstrom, 3.86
